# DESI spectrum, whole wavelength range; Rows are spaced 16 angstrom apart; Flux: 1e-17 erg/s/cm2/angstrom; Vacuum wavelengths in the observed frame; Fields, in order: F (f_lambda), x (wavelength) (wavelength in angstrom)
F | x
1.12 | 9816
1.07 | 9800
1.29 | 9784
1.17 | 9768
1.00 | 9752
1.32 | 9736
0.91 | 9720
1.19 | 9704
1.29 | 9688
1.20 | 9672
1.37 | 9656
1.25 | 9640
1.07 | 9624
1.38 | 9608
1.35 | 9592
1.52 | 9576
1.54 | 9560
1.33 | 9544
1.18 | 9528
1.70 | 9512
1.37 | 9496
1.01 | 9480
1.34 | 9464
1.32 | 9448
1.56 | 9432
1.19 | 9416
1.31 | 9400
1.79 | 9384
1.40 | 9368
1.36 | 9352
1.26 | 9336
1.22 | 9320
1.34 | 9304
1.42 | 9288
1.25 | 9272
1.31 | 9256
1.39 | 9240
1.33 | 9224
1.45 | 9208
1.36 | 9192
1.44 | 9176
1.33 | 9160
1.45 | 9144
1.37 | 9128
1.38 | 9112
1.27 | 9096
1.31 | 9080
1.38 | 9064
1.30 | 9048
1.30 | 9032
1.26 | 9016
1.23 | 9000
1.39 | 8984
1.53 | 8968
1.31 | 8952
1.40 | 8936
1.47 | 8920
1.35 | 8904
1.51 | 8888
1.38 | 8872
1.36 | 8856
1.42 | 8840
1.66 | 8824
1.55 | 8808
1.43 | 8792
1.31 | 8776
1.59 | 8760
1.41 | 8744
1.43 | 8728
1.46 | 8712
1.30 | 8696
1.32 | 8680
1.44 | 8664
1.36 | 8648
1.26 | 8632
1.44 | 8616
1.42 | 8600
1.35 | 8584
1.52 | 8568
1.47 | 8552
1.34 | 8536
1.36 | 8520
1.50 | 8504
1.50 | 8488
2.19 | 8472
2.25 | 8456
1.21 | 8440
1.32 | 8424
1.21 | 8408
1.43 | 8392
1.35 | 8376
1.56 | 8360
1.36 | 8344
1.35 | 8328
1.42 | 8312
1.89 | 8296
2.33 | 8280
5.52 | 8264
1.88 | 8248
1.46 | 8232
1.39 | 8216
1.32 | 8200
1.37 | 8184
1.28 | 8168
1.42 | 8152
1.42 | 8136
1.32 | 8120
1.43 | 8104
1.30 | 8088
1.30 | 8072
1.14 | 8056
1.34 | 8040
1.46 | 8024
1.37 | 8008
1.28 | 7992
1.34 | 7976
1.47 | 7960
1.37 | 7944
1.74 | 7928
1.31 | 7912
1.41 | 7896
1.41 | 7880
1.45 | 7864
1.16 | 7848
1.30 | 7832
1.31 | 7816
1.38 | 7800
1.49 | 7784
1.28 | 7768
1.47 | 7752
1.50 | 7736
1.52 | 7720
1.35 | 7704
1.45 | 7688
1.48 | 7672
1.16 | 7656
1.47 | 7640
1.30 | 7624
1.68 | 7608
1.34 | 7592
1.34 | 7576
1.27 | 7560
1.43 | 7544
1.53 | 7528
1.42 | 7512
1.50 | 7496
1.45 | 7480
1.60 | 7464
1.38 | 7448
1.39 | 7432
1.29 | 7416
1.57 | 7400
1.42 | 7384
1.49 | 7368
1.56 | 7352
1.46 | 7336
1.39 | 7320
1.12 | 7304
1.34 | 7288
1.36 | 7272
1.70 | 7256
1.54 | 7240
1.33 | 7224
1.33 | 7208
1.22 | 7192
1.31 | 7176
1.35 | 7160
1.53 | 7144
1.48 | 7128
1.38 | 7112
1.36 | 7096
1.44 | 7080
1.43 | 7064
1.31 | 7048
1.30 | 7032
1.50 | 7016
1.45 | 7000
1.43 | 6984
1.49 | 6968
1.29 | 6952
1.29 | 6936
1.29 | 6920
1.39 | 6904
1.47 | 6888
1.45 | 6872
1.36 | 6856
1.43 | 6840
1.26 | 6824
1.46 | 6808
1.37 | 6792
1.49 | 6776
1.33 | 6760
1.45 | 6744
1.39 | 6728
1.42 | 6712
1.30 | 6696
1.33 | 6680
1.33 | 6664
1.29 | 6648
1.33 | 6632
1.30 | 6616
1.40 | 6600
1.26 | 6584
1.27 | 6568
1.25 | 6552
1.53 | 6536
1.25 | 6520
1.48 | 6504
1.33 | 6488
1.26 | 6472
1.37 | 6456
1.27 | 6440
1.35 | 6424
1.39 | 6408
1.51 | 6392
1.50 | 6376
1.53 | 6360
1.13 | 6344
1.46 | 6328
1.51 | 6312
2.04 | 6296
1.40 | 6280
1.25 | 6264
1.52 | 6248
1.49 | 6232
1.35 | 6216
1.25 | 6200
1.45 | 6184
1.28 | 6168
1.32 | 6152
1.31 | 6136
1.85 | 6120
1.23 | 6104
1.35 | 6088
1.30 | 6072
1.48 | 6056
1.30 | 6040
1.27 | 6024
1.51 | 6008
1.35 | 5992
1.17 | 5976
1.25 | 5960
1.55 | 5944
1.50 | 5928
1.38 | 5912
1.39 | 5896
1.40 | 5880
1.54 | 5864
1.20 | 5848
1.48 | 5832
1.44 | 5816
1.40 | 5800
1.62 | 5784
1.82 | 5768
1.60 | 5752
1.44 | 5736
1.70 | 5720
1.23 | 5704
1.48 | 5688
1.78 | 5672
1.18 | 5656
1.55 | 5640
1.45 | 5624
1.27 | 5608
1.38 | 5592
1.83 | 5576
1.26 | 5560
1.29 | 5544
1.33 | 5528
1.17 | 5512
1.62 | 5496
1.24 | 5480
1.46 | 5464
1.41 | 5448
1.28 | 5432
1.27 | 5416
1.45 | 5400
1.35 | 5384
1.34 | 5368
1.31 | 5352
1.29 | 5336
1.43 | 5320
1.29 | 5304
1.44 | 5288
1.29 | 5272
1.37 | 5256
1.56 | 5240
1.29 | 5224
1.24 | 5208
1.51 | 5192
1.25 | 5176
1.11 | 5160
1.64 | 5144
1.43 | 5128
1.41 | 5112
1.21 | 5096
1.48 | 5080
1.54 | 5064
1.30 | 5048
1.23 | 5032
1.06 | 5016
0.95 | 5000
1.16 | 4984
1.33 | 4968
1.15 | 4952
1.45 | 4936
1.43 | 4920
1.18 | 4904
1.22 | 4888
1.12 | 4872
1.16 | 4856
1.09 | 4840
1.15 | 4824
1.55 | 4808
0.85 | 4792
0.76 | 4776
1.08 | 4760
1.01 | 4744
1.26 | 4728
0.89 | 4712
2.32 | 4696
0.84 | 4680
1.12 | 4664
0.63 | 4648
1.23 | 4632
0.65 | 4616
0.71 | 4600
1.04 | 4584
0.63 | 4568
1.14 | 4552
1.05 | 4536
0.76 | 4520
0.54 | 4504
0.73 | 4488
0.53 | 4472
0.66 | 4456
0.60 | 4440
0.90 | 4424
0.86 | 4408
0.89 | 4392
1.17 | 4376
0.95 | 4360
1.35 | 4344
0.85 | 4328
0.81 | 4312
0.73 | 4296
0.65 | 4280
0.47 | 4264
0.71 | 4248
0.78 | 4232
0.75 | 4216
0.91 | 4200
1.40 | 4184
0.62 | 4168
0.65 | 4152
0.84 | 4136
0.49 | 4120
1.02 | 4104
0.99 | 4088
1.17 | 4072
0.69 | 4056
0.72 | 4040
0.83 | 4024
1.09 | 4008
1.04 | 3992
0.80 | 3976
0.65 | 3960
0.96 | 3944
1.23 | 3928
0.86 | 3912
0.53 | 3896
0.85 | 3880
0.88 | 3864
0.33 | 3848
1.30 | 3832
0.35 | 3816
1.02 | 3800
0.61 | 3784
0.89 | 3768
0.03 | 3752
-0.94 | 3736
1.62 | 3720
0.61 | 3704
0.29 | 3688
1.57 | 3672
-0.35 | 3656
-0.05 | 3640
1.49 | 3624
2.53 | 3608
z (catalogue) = 0.258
